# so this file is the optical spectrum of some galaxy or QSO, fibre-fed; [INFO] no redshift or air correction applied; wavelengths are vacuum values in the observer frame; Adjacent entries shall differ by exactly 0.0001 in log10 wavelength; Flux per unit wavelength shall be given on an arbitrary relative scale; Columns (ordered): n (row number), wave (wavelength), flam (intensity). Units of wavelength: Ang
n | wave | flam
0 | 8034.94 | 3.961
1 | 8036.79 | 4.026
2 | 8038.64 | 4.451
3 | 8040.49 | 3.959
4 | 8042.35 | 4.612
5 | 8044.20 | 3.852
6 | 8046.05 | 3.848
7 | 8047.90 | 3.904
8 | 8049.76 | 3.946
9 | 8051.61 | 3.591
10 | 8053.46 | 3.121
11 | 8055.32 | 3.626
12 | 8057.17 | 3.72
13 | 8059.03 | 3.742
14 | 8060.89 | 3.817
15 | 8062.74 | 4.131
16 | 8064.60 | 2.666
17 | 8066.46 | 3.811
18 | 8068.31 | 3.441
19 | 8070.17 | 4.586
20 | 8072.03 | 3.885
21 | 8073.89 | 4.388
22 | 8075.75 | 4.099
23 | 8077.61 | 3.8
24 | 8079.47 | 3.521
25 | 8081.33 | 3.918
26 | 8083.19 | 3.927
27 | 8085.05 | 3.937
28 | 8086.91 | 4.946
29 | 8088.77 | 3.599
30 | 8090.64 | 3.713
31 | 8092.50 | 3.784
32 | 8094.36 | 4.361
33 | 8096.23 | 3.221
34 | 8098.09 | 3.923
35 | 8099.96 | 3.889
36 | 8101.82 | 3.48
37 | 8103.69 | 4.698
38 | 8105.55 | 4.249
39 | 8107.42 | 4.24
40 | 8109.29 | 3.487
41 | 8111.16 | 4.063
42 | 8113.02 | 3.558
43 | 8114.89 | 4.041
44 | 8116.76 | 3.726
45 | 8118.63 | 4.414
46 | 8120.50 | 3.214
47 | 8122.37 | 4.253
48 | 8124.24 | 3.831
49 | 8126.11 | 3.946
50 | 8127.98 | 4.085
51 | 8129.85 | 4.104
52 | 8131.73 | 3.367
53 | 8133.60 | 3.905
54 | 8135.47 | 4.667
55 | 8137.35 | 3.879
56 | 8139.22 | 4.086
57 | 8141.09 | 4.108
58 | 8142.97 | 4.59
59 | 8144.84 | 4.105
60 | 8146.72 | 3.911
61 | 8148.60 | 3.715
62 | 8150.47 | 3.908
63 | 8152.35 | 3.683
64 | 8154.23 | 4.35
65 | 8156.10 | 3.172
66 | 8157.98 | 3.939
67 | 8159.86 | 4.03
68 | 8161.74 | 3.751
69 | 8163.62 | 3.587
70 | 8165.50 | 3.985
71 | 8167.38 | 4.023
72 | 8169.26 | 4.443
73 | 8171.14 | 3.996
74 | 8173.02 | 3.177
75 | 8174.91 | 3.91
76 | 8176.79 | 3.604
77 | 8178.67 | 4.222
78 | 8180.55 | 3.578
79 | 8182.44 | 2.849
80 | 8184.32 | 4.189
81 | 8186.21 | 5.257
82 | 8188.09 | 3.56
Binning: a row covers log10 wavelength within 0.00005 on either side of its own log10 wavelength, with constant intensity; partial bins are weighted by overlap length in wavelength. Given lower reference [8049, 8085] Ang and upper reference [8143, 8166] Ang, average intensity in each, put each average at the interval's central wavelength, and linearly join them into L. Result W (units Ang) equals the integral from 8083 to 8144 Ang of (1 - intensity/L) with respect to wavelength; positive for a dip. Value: -2.4 Ang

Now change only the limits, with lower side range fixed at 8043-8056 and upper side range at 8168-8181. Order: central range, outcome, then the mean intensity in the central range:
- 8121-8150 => -1.5 Ang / 4.02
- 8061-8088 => -1.3 Ang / 3.93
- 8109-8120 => -0.2 Ang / 3.88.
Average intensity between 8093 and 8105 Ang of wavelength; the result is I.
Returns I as 3.94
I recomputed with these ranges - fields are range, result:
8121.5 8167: 3.96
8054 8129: 3.89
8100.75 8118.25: 3.96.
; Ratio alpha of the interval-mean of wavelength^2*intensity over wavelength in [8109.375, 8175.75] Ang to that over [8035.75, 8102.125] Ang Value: 1.03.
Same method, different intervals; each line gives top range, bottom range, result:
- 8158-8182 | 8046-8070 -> 1.08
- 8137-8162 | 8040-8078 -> 1.05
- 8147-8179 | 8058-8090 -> 1.01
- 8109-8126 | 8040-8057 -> 1.03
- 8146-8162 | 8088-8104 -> 1.02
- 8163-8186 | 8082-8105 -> 0.99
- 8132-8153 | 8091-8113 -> 1.04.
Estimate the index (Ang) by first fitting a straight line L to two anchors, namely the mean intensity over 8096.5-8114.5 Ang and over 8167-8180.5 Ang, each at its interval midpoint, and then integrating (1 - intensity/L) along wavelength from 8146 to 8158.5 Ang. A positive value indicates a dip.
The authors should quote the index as 0.3 Ang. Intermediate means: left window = 3.93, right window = 3.89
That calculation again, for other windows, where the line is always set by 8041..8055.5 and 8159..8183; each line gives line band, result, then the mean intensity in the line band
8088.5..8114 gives -0.48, 3.88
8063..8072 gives 0.31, 3.69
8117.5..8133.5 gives -0.39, 3.9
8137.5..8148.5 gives -0.88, 4.11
